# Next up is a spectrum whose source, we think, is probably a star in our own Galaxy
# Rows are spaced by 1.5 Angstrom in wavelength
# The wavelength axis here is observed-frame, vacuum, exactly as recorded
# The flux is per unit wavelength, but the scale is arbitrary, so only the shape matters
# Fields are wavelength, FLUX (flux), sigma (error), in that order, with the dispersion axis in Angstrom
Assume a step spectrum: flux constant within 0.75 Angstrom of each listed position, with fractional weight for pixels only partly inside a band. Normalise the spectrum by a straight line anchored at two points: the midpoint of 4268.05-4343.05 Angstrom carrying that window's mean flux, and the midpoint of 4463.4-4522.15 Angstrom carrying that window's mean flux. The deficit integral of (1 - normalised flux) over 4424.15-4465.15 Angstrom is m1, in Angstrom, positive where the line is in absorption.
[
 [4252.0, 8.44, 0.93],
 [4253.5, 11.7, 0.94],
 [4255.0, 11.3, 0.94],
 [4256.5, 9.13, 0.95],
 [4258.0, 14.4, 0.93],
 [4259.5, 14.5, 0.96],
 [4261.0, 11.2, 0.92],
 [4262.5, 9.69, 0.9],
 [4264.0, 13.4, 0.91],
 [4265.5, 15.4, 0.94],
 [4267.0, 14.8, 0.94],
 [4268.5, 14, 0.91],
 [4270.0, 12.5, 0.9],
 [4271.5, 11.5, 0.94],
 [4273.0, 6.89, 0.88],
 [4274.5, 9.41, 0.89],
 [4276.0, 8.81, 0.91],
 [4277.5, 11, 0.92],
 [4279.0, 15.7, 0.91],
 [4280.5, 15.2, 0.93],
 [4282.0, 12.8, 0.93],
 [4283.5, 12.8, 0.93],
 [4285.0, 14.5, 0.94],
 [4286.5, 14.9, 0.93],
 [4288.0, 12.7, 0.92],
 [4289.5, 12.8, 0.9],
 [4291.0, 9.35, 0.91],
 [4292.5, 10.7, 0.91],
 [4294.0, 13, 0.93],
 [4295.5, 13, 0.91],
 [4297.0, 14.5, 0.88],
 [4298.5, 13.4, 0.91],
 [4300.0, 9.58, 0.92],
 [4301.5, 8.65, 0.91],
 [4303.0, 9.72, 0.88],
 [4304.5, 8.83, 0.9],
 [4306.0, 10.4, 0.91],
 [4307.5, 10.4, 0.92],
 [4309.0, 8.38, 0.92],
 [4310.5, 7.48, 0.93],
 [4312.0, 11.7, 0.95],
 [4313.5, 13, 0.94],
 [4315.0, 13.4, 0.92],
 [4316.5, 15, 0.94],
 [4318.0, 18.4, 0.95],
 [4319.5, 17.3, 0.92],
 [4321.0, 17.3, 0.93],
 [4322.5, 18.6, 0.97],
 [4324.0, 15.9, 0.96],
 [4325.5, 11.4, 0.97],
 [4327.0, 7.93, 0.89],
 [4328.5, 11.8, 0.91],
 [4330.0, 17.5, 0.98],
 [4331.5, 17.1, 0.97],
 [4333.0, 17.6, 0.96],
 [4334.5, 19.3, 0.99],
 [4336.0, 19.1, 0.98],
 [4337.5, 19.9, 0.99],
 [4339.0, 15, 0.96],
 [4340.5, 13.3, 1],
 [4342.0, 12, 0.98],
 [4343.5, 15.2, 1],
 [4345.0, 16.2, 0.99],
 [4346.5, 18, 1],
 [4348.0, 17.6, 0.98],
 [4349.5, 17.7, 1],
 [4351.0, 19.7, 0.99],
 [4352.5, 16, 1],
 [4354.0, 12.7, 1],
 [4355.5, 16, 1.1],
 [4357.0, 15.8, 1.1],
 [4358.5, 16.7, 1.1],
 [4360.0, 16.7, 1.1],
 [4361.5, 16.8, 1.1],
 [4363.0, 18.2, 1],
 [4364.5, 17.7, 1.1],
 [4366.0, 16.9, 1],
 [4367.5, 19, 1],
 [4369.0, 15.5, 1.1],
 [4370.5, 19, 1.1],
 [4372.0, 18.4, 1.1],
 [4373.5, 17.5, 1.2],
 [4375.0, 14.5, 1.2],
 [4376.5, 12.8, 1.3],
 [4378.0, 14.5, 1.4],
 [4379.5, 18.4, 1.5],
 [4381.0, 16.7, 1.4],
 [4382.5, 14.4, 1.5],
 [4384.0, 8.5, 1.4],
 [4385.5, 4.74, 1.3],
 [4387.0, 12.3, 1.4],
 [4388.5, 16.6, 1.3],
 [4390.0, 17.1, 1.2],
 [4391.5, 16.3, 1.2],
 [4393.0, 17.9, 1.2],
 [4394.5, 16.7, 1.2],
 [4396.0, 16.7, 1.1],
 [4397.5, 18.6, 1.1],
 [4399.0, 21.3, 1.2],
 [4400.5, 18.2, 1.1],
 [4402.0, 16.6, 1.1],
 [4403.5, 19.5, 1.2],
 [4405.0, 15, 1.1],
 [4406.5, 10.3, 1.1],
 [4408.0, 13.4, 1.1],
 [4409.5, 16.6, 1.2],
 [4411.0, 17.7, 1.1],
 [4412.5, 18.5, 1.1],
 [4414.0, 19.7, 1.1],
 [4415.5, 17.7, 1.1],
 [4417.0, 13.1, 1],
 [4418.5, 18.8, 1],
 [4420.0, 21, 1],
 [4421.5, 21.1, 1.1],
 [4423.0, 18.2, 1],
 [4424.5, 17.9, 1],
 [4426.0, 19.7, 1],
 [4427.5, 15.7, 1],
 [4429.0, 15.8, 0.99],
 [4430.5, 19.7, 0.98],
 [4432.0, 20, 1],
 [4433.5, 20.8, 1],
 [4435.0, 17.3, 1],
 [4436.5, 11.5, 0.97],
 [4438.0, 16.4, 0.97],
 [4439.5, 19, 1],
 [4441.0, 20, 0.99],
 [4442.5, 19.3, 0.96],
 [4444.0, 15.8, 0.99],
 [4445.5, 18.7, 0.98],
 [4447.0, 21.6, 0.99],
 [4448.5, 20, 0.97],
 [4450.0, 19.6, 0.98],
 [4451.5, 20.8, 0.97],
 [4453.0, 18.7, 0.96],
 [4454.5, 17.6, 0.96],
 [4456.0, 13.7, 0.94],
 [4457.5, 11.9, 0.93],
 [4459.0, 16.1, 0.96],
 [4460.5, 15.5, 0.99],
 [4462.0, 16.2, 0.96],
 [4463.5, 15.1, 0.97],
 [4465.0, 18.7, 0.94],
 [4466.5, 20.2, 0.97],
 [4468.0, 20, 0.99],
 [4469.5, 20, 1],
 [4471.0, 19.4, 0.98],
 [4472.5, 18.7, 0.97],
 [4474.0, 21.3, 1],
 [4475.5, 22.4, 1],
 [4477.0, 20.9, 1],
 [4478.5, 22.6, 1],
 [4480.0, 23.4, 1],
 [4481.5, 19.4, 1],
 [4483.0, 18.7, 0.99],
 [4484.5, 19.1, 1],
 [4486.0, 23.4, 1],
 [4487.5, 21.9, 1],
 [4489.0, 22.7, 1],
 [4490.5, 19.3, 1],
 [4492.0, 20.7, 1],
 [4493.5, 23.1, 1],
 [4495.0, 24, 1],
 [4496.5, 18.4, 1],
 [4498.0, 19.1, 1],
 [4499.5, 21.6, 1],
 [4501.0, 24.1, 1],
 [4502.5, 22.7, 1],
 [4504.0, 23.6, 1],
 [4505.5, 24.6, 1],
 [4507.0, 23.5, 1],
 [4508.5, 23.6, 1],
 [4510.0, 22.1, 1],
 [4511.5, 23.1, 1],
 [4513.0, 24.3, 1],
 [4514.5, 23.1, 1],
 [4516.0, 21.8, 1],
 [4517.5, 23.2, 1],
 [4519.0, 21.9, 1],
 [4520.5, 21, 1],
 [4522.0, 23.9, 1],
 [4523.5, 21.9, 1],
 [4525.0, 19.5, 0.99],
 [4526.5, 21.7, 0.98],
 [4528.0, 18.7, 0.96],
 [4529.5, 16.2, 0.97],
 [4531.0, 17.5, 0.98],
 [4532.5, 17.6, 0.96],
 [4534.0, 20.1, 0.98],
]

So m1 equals 3.74 Angstrom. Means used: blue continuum 13.1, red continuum 21.6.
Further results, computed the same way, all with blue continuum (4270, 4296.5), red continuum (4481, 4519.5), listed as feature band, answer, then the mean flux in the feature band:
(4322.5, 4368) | -3.7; 16.2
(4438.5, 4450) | 0.2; 19.2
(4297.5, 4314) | 3.7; 10.2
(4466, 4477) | 0.2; 20.3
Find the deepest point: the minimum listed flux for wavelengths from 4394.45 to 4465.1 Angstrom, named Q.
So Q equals 10.3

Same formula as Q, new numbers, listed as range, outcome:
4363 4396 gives 4.74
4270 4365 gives 6.89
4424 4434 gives 15.7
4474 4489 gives 18.7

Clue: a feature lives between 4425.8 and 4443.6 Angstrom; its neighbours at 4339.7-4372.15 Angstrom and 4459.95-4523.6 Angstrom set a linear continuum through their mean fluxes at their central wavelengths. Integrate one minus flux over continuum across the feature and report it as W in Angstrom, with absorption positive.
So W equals 1.3 Angstrom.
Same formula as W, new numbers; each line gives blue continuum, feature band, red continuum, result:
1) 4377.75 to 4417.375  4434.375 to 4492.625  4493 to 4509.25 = 3.6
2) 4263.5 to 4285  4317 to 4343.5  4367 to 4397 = -3.5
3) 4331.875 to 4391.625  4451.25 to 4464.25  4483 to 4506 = 2.7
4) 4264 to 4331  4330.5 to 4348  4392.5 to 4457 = -2.9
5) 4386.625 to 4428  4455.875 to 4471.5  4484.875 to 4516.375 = 2.5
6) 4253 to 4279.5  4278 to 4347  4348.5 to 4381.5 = 2.4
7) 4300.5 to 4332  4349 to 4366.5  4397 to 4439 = -2.4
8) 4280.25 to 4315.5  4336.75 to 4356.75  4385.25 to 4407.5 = -3.2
